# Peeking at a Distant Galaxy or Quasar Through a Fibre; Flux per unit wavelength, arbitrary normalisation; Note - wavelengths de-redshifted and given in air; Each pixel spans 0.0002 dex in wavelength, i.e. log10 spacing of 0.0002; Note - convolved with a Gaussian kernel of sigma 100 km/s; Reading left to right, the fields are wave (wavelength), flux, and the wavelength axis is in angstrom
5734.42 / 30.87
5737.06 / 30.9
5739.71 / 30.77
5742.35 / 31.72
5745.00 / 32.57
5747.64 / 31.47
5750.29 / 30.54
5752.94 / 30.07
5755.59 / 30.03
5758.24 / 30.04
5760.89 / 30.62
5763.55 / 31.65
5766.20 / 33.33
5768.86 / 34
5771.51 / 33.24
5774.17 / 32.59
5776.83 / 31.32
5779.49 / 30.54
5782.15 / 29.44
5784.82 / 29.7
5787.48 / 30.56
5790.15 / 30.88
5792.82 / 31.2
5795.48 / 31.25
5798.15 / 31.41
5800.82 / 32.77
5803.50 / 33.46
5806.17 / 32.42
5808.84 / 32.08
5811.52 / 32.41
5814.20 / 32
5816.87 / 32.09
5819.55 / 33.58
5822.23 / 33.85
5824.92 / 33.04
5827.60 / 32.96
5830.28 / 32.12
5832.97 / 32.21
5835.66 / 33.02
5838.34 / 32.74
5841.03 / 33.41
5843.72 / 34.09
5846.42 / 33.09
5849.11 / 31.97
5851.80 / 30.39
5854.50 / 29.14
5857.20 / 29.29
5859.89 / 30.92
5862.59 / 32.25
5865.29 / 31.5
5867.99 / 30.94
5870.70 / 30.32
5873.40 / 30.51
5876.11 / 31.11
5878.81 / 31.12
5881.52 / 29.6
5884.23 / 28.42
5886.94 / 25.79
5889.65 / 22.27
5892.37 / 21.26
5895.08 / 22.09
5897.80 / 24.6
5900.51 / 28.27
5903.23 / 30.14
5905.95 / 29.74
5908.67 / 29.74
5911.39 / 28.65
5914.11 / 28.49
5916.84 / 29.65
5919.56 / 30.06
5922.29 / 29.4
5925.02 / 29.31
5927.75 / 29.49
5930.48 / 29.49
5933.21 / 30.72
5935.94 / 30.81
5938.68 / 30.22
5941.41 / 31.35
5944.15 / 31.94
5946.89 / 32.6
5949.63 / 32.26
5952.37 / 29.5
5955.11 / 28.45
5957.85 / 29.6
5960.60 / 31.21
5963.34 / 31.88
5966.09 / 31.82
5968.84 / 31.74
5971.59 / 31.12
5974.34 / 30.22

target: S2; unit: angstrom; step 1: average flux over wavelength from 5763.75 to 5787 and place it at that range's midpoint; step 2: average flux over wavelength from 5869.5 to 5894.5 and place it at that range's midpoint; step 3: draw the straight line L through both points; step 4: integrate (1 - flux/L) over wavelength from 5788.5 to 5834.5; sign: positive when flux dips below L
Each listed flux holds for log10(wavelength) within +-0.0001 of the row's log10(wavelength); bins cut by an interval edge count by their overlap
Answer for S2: -3.0 angstrom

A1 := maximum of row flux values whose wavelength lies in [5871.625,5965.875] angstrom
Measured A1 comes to 32.6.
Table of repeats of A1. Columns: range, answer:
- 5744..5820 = 34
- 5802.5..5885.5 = 34.09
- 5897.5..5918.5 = 30.14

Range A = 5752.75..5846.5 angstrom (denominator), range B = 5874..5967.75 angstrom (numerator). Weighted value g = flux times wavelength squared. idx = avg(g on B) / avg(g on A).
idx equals 0.95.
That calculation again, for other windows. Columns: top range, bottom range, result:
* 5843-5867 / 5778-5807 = 1.03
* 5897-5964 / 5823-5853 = 0.95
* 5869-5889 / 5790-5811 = 0.94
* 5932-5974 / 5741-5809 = 1.05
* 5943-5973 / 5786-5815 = 1.03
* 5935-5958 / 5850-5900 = 1.11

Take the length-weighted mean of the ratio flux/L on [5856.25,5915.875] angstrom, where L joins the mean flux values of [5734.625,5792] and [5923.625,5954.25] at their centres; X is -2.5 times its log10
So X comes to 0.09 mag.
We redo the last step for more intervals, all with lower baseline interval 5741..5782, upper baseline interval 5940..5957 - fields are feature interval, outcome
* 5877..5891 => 0.13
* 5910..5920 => 0.07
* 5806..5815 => -0.03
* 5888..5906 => 0.23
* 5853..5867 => 0.02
